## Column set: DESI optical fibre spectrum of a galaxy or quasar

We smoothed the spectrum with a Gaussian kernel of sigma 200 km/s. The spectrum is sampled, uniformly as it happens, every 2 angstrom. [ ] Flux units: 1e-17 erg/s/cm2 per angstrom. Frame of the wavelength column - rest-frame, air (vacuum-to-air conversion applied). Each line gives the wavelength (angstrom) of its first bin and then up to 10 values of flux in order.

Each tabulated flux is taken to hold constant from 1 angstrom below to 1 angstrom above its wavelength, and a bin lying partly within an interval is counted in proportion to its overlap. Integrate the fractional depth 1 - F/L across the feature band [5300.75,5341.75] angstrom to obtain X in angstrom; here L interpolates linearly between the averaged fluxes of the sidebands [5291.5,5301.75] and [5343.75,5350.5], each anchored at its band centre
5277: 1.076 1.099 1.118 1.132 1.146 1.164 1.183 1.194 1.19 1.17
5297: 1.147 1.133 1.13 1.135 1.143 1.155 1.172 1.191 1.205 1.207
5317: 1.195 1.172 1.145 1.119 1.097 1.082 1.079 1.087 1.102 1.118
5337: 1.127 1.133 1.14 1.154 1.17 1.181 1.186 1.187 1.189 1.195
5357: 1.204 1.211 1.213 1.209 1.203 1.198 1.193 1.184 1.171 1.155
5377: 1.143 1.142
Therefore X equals 0.96 angstrom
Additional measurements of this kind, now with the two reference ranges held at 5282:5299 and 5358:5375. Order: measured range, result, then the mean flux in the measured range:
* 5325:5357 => 1.1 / 1.14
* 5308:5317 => -0.2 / 1.19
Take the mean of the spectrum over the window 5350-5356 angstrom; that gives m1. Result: 1.19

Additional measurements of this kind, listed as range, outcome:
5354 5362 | 1.21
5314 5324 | 1.17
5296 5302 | 1.14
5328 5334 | 1.09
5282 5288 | 1.15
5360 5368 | 1.21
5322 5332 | 1.09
